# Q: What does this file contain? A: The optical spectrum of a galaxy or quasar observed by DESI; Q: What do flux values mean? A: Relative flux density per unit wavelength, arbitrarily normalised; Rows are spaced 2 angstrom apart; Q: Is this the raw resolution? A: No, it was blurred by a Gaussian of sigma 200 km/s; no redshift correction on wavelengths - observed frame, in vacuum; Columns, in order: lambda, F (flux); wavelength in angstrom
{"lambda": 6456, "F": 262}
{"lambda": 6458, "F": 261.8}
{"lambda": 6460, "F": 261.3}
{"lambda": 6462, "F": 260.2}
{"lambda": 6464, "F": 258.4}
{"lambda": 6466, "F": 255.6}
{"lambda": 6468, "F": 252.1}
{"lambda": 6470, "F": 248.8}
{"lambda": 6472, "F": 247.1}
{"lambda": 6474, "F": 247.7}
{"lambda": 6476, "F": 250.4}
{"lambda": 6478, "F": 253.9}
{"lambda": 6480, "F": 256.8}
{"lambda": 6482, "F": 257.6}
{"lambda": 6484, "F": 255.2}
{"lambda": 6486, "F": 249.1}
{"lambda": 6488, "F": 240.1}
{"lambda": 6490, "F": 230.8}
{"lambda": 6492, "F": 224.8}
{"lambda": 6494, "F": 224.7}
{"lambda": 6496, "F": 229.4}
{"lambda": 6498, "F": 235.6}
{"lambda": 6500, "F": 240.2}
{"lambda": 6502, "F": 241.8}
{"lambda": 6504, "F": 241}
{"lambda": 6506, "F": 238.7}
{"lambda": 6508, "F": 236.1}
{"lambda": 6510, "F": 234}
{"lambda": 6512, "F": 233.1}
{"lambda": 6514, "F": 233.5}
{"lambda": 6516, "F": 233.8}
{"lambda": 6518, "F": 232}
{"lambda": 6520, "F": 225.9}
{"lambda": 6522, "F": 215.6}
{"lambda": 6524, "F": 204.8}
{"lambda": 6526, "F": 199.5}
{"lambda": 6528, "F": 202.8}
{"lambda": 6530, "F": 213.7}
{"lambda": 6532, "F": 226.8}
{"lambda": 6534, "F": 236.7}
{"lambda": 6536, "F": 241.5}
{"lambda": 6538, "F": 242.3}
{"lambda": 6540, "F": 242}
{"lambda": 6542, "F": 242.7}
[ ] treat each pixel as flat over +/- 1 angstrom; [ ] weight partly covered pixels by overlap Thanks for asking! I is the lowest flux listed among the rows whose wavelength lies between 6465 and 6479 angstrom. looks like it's 247.1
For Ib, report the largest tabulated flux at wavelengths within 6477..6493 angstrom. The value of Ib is 257.6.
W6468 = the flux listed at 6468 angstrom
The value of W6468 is 252.1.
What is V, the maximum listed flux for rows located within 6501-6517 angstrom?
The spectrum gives 241.8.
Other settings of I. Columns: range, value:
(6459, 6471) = 248.8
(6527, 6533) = 202.8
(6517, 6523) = 215.6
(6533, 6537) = 236.7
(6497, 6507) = 235.6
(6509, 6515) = 233.1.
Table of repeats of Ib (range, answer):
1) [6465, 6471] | 255.6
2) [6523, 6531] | 213.7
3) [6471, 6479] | 253.9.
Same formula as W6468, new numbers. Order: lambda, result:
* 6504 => 241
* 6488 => 240.1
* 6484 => 255.2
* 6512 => 233.1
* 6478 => 253.9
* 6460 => 261.3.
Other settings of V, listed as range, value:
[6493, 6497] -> 229.4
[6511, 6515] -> 233.5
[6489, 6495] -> 230.8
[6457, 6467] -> 261.8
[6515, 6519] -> 233.8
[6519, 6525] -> 225.9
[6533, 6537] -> 241.5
